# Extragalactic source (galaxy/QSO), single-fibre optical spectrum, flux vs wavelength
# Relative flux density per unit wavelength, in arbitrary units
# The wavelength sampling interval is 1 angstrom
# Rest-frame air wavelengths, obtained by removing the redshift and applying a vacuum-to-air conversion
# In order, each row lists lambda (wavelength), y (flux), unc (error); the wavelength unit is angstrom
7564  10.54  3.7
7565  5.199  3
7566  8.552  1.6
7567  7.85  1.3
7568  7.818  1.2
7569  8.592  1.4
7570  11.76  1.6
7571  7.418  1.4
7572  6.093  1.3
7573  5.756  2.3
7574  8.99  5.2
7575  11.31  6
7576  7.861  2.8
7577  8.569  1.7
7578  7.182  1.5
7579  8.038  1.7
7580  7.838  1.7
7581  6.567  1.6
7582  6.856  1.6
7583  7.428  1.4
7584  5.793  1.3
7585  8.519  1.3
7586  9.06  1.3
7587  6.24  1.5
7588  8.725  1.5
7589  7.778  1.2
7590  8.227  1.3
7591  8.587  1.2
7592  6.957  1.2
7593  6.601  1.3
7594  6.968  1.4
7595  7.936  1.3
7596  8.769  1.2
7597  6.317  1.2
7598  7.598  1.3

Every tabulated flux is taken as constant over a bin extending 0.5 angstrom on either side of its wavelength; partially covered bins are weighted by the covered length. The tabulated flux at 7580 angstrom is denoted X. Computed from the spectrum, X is 7.838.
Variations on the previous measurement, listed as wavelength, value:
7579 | 8.038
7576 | 7.861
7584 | 5.793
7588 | 8.725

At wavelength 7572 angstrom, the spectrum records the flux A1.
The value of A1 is 6.093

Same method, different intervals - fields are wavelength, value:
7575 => 11.31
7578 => 7.182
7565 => 5.199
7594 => 6.968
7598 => 7.598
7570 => 11.76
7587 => 6.24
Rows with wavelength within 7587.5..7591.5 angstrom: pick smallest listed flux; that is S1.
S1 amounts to 7.778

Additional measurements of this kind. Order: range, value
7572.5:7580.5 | 5.756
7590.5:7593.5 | 6.601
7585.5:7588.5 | 6.24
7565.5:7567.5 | 7.85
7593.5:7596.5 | 6.968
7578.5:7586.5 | 5.793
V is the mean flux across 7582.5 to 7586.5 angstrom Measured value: 7.7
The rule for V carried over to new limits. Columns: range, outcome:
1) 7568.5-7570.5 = 10.2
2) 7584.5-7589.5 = 8.06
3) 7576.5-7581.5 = 7.64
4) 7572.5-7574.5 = 7.37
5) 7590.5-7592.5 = 7.77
